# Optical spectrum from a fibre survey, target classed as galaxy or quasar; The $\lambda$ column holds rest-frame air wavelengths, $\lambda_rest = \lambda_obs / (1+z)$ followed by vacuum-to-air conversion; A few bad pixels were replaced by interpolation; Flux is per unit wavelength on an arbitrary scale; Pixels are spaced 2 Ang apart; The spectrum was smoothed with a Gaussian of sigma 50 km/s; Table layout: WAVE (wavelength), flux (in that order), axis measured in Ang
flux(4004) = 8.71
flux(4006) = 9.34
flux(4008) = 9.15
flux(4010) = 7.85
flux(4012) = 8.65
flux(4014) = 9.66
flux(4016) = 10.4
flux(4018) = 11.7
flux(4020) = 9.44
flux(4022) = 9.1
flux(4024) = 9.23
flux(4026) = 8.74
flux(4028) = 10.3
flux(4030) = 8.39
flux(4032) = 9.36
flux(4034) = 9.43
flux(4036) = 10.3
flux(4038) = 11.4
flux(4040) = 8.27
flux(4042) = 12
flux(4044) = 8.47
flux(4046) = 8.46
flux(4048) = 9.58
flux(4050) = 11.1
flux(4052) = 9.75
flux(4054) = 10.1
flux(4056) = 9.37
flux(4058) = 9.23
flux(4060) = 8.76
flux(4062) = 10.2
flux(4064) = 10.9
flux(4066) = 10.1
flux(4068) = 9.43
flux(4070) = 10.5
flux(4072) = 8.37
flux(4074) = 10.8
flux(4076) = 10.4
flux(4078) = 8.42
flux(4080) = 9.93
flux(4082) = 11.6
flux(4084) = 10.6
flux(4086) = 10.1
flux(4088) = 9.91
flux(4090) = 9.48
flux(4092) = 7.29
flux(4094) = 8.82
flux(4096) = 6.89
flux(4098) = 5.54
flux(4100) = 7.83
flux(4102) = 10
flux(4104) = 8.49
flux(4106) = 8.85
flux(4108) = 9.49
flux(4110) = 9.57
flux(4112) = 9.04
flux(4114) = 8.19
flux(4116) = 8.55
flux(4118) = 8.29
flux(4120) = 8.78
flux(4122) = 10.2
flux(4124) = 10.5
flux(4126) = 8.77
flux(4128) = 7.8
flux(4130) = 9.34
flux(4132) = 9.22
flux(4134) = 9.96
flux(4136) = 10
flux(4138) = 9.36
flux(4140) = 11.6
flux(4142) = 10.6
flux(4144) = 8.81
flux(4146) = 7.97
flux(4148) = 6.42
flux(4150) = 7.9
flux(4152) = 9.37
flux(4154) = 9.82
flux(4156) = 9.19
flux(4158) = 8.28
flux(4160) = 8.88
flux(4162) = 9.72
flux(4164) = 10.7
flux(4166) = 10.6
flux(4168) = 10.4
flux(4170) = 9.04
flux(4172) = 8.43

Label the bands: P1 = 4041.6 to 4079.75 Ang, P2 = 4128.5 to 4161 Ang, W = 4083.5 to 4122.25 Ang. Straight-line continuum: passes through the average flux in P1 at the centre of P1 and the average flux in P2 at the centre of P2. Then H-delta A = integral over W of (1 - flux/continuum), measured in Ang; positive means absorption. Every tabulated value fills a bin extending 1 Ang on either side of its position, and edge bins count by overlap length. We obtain 2.9 Ang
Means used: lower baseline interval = 9.75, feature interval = 8.75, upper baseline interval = 9.15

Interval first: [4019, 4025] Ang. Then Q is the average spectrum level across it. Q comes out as 9.26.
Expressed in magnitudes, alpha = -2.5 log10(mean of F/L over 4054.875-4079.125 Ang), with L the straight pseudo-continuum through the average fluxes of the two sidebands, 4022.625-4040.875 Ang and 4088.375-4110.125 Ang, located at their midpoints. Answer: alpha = -0.09 mag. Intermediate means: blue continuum 9.49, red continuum 8.38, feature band 9.71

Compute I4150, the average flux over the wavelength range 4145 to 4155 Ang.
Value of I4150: 8.3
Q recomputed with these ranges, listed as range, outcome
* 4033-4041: 9.85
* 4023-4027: 8.98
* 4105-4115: 9.03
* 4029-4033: 8.88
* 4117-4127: 9.31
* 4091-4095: 8.05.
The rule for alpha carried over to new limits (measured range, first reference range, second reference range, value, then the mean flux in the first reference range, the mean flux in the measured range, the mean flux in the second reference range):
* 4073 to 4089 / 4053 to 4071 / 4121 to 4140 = -0.05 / 9.84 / 10.2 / 9.57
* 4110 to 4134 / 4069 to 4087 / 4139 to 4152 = 0.03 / 10.1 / 9.04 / 8.92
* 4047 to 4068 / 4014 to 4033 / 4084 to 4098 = -0.09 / 9.63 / 9.89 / 8.65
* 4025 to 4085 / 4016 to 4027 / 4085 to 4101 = -0.09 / 9.71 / 9.81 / 8.23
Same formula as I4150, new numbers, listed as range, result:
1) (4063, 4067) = 10.5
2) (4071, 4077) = 9.86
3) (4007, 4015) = 8.83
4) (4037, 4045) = 10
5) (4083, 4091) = 10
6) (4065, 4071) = 10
